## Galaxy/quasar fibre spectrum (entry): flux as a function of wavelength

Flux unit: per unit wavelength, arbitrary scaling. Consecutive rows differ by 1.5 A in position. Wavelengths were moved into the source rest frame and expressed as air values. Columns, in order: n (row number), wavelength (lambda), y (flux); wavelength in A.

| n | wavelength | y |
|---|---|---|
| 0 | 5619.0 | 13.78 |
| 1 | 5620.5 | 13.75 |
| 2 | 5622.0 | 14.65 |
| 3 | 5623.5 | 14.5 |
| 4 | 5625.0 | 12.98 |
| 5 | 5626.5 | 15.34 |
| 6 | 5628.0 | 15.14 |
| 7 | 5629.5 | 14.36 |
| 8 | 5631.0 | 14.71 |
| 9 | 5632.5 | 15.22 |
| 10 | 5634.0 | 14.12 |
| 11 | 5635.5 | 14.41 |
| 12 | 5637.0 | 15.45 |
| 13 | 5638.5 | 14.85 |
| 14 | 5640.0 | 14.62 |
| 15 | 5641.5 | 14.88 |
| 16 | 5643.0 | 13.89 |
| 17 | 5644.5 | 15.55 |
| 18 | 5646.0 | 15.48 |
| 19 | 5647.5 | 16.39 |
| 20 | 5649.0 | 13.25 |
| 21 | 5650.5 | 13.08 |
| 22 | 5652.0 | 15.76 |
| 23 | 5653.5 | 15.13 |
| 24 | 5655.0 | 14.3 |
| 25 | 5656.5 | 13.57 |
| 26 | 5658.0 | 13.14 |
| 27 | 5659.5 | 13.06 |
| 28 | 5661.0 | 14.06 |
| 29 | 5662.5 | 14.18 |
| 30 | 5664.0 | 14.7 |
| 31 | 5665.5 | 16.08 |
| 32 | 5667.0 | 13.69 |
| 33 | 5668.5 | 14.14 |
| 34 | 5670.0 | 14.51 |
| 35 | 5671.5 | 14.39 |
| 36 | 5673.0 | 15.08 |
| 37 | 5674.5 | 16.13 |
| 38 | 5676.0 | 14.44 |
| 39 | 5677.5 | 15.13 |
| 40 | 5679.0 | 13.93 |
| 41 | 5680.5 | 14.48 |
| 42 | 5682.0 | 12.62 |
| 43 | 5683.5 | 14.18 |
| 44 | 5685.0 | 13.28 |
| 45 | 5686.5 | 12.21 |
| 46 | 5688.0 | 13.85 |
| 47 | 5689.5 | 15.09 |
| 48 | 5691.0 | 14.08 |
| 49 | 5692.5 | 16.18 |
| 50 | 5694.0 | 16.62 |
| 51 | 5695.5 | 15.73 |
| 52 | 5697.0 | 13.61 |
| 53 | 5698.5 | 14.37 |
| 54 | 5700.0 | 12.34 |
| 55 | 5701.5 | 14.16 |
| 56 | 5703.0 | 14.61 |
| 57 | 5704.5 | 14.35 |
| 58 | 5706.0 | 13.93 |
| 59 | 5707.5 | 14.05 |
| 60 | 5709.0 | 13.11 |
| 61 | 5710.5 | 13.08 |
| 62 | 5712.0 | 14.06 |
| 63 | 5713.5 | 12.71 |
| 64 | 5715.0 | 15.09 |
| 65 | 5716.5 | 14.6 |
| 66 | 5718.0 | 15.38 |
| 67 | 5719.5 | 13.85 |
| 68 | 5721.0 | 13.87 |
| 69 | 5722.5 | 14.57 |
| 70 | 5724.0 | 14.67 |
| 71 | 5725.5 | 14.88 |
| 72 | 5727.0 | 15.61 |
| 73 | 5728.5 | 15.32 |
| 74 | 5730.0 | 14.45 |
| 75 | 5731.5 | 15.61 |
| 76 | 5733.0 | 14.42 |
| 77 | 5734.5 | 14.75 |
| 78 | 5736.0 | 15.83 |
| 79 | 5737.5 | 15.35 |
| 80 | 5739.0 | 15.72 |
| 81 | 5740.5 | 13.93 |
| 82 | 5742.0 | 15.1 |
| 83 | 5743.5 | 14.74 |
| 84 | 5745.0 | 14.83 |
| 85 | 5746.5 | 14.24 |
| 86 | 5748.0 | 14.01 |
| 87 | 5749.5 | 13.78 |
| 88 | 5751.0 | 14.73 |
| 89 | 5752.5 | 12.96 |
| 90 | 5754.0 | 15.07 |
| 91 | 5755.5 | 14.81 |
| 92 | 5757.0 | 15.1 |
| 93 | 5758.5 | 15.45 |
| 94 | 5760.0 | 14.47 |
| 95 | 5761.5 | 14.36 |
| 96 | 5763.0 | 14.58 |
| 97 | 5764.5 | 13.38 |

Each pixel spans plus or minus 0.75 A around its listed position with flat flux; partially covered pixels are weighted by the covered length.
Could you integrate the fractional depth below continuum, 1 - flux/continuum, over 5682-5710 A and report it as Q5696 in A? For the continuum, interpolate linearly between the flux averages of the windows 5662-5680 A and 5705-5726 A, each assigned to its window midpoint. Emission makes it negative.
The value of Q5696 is 0.4 A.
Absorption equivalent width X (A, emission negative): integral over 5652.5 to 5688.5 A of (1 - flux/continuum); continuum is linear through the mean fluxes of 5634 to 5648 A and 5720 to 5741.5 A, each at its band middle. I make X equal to 1.9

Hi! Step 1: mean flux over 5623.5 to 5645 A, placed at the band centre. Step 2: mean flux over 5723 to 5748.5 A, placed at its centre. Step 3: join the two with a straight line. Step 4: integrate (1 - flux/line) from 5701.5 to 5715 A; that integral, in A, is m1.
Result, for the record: 0.9 A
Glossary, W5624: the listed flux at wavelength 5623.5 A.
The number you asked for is 14.5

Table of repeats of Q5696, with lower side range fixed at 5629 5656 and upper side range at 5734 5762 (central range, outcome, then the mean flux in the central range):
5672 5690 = 0.65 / 14.2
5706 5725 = 0.80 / 14.1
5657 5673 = 0.55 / 14.2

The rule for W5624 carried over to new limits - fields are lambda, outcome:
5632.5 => 15.22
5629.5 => 14.36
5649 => 13.25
